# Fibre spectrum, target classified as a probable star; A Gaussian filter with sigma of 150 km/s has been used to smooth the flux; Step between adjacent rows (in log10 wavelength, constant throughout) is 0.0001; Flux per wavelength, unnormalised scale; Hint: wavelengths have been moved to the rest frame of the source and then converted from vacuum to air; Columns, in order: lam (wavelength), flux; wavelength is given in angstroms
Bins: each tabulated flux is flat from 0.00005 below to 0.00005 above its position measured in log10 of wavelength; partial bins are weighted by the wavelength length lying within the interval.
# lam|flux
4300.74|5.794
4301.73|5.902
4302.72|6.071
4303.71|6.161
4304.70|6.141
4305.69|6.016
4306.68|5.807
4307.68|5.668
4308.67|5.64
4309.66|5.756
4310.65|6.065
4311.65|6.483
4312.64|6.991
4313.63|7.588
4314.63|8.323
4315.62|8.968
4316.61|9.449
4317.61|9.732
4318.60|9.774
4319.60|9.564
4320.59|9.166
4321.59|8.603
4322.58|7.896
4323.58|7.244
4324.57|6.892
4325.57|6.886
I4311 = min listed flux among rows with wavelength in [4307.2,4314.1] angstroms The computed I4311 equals 5.64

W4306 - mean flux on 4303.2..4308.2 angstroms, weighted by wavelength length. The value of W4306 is 5.96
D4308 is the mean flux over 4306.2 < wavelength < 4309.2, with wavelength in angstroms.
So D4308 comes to 5.7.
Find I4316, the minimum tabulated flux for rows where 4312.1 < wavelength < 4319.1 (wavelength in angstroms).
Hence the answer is 6.991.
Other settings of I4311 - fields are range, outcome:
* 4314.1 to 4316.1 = 8.323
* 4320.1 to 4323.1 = 7.896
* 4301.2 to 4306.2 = 5.902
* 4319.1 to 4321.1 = 9.166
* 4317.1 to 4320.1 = 9.564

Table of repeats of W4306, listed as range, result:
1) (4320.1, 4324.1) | 8.22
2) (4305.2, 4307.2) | 5.89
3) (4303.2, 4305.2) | 6.16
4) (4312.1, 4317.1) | 8.26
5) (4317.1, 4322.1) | 9.36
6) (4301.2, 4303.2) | 5.99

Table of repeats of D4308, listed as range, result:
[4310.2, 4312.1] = 6.25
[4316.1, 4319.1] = 9.65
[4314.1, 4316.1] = 8.62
